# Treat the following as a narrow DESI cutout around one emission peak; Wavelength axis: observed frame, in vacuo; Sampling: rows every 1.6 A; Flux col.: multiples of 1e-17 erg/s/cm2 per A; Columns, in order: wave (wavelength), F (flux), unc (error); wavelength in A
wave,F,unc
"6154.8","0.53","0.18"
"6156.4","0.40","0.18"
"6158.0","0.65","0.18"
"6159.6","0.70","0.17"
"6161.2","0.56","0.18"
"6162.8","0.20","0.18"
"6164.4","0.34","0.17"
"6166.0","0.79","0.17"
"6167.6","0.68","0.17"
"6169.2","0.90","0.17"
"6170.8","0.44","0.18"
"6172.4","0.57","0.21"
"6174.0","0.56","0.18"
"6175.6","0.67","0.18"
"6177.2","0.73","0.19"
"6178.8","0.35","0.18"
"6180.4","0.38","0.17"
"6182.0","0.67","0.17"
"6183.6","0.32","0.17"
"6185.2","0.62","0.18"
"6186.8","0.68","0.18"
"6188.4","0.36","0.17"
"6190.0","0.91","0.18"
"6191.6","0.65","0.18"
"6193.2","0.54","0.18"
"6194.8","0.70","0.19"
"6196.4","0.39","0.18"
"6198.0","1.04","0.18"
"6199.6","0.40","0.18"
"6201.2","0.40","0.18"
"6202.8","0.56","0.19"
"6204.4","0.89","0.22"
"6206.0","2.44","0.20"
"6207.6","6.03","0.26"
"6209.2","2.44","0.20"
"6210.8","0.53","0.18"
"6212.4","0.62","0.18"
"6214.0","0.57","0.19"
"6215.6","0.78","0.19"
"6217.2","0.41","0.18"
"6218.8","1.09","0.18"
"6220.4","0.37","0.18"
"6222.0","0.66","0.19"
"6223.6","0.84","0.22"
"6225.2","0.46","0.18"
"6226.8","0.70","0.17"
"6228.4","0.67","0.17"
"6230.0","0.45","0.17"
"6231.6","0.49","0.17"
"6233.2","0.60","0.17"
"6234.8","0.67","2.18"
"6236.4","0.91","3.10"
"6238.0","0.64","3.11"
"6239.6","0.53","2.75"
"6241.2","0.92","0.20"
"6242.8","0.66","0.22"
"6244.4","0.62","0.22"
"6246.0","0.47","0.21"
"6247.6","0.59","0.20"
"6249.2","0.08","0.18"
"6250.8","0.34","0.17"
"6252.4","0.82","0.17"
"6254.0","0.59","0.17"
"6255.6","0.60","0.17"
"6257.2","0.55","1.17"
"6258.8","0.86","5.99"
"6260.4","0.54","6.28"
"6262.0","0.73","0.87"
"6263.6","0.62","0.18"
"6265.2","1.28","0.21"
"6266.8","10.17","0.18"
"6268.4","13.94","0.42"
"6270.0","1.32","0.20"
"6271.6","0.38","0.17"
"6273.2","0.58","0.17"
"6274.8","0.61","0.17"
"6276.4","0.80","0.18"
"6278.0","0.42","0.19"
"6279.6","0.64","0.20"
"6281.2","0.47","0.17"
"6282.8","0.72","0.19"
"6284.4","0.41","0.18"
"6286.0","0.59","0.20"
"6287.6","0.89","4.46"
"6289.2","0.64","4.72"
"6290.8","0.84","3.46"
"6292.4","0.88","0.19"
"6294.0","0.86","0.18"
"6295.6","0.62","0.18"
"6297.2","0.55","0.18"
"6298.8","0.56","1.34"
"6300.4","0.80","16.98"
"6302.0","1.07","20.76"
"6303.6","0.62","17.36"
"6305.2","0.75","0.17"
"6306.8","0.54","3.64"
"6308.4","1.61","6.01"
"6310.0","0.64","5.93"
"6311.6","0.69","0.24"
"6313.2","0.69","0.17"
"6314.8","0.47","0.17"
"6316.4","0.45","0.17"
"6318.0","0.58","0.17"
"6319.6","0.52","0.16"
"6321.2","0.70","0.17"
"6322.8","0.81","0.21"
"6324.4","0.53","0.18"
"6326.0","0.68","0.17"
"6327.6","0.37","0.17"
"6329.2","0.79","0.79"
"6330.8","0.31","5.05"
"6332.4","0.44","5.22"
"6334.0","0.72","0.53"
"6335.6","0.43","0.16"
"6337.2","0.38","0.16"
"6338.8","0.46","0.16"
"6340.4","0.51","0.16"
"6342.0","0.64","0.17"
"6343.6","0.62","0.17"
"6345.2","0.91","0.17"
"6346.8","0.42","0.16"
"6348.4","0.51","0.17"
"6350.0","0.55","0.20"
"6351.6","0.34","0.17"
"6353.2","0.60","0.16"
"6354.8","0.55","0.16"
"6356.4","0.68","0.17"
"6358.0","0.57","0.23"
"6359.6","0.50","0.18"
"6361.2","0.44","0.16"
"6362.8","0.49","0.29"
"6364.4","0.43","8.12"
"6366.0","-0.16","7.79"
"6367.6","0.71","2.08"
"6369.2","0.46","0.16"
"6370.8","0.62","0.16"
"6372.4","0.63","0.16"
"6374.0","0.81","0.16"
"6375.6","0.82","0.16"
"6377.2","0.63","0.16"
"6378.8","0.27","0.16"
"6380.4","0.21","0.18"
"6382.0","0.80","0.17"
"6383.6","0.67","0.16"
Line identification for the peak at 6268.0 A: [O III]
